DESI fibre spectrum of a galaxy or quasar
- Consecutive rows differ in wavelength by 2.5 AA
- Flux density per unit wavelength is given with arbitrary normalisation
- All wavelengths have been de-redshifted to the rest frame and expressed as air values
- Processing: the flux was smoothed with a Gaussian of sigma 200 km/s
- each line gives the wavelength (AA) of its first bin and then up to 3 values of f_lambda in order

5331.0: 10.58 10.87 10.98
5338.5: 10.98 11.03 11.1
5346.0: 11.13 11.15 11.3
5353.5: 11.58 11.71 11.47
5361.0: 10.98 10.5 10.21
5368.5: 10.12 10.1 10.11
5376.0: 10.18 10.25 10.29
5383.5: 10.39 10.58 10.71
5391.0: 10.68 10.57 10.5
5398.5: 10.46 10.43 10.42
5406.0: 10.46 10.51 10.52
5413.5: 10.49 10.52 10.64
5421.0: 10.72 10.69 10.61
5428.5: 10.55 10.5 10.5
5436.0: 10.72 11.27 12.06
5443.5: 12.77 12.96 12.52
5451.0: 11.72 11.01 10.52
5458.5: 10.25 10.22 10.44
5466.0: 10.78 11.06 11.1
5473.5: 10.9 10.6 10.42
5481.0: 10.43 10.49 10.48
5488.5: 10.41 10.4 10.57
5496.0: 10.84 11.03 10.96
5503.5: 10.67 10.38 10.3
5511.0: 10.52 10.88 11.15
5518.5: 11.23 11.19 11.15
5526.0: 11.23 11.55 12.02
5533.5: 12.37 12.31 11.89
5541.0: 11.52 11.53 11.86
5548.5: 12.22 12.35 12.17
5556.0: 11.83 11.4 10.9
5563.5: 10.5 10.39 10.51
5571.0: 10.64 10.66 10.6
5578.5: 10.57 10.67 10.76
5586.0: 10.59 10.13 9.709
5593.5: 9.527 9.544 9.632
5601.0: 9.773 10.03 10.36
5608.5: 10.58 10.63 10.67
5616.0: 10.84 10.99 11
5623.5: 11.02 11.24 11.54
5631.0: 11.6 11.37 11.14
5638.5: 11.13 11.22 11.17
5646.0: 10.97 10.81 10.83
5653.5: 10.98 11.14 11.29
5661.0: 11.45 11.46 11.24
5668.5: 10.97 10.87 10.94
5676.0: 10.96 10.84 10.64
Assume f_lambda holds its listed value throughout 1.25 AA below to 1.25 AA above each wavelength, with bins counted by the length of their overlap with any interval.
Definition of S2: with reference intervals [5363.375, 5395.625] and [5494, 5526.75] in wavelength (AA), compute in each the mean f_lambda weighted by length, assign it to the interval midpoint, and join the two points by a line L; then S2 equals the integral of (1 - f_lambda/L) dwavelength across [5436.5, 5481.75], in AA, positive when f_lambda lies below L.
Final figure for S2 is -2.1 AA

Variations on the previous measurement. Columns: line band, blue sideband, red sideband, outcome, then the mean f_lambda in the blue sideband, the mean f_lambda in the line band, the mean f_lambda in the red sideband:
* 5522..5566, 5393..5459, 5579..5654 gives -3.6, 10.9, 11.7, 10.7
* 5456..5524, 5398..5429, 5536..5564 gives 3.1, 10.5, 10.7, 11.7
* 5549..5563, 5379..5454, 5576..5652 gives -1.3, 10.9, 11.7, 10.7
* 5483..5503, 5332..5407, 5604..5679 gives 0.4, 10.7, 10.7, 11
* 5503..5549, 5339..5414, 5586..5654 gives -3.0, 10.7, 11.4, 10.7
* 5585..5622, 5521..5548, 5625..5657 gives 3.6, 11.7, 10.3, 11.2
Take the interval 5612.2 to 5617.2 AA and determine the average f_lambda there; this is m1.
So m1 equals 10.8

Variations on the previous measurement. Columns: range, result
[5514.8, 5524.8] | 11.2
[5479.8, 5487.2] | 10.5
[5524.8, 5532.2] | 11.6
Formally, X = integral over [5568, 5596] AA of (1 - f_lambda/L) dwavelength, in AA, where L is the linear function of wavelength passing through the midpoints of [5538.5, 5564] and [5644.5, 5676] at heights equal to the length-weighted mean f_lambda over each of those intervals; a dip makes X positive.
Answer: 2.80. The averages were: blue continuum 11.7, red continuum 11.1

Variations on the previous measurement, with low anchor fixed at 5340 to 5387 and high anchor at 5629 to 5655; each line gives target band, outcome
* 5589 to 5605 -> 1.93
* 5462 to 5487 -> 0.53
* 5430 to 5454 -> -1.72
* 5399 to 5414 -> 0.47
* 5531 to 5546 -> -1.28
